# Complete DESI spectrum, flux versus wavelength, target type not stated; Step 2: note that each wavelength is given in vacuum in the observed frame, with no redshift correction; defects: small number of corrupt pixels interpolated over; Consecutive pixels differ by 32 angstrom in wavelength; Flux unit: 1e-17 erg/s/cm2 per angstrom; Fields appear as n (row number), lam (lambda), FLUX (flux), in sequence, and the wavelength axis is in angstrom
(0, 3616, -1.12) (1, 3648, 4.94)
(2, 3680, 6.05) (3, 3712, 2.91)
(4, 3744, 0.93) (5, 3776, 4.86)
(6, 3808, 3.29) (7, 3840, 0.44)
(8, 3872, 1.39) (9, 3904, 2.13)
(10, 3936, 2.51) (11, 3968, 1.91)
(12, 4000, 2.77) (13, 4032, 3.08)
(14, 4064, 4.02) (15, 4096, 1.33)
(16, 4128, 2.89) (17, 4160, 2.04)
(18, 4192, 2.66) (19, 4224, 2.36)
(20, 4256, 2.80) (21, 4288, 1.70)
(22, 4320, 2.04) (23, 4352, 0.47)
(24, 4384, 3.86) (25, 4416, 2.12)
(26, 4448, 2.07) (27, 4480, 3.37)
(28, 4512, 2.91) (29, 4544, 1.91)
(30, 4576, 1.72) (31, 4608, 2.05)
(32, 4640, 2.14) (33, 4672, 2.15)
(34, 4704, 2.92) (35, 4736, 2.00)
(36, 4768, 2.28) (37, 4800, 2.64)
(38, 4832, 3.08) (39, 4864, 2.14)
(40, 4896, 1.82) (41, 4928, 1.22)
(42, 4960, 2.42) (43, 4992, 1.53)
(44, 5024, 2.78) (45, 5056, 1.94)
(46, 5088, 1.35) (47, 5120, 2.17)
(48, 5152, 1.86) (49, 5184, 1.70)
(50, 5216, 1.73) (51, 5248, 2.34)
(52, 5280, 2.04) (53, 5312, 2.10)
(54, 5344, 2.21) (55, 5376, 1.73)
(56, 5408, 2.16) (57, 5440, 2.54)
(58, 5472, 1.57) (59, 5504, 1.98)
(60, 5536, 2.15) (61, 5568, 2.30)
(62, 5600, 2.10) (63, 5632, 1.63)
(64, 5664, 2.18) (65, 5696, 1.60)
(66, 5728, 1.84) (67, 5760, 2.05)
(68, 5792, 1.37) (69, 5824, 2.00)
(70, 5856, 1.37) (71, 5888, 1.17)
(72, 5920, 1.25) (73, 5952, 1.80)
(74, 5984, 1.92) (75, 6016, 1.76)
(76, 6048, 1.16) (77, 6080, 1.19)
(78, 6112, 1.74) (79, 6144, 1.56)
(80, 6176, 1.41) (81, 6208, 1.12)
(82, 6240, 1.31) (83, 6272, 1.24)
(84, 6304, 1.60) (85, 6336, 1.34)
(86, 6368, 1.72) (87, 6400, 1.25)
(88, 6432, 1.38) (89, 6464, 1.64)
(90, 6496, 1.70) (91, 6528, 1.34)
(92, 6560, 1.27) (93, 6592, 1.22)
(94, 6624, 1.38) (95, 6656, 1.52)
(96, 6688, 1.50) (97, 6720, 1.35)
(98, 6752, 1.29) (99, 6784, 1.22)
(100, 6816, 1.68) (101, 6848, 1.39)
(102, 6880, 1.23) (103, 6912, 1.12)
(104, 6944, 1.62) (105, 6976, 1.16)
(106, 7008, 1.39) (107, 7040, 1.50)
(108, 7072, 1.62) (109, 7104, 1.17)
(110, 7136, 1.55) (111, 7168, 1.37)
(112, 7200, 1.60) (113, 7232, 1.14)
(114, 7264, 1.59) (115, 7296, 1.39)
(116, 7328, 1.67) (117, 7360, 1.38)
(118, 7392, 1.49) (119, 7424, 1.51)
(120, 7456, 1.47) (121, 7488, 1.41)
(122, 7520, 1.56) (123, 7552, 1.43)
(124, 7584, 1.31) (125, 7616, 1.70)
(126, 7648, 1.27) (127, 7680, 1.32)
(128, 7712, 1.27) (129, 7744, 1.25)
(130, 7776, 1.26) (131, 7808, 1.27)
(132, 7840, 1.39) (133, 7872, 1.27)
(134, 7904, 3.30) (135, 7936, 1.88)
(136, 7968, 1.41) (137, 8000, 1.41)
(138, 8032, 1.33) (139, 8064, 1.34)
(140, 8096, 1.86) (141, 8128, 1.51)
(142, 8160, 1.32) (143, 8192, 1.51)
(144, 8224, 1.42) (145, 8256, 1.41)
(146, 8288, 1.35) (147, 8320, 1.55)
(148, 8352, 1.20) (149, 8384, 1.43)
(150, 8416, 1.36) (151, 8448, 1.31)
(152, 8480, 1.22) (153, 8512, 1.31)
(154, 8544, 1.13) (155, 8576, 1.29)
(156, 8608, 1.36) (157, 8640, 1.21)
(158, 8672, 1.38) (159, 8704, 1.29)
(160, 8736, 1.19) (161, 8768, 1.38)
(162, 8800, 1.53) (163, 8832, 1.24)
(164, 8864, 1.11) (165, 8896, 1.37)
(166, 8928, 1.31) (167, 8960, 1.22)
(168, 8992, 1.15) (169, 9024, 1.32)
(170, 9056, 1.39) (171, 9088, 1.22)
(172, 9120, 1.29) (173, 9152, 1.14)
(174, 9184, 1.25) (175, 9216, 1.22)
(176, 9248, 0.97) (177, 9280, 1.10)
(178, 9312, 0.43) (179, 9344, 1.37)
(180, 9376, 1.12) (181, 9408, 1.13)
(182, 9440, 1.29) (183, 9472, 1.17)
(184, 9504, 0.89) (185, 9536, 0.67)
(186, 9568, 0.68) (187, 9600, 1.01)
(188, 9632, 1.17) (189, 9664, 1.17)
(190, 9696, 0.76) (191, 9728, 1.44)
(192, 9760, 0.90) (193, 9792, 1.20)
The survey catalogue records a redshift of 0.20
